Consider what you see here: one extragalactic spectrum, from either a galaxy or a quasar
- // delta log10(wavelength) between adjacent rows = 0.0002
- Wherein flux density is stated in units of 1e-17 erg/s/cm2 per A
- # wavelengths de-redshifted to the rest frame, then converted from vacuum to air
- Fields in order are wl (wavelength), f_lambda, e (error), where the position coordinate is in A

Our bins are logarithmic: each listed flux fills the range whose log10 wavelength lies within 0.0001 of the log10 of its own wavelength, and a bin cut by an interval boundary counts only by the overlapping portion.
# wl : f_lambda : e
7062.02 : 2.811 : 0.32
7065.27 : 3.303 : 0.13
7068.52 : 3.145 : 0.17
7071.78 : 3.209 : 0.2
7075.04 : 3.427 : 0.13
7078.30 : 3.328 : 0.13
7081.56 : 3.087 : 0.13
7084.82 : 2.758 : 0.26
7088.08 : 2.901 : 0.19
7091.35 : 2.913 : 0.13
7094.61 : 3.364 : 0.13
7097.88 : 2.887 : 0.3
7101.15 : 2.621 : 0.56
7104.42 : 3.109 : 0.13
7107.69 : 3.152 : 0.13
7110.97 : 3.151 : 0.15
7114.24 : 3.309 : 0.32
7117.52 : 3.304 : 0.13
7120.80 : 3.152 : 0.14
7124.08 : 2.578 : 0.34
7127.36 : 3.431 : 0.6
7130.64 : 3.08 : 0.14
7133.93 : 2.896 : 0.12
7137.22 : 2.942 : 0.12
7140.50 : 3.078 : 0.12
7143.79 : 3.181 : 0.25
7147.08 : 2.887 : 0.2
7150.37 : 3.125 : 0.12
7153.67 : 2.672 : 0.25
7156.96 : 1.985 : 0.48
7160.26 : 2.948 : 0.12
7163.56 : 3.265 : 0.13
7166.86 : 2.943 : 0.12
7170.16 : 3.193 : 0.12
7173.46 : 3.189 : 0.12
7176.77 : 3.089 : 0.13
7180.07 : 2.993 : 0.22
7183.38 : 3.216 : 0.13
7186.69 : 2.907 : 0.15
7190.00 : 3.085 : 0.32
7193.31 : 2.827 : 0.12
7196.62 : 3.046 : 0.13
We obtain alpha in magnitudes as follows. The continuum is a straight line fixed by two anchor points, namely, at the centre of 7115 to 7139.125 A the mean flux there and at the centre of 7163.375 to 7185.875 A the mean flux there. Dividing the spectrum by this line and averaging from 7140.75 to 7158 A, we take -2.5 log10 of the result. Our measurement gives 0.10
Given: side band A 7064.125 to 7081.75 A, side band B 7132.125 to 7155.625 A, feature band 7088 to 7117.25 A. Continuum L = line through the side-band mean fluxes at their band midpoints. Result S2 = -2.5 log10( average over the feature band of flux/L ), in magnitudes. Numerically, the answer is 0.02 mag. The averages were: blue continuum 3.26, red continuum 2.96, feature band 3.06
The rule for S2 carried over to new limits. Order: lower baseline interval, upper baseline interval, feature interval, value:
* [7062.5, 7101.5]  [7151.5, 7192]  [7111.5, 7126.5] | -0.03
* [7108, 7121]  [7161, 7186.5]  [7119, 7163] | 0.09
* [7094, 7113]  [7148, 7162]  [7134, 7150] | -0.09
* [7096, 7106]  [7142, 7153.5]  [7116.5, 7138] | -0.03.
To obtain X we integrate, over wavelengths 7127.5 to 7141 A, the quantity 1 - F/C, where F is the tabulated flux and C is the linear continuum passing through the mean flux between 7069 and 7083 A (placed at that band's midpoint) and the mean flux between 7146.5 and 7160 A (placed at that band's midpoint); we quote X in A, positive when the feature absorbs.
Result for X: -1.1 A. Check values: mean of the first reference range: 3.25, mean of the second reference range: 2.68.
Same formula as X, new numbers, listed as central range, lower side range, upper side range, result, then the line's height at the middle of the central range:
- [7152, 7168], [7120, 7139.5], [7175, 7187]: 1.5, 3.04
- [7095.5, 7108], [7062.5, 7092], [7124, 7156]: 0.5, 3.06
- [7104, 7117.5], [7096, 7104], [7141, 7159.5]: -1.8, 2.82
